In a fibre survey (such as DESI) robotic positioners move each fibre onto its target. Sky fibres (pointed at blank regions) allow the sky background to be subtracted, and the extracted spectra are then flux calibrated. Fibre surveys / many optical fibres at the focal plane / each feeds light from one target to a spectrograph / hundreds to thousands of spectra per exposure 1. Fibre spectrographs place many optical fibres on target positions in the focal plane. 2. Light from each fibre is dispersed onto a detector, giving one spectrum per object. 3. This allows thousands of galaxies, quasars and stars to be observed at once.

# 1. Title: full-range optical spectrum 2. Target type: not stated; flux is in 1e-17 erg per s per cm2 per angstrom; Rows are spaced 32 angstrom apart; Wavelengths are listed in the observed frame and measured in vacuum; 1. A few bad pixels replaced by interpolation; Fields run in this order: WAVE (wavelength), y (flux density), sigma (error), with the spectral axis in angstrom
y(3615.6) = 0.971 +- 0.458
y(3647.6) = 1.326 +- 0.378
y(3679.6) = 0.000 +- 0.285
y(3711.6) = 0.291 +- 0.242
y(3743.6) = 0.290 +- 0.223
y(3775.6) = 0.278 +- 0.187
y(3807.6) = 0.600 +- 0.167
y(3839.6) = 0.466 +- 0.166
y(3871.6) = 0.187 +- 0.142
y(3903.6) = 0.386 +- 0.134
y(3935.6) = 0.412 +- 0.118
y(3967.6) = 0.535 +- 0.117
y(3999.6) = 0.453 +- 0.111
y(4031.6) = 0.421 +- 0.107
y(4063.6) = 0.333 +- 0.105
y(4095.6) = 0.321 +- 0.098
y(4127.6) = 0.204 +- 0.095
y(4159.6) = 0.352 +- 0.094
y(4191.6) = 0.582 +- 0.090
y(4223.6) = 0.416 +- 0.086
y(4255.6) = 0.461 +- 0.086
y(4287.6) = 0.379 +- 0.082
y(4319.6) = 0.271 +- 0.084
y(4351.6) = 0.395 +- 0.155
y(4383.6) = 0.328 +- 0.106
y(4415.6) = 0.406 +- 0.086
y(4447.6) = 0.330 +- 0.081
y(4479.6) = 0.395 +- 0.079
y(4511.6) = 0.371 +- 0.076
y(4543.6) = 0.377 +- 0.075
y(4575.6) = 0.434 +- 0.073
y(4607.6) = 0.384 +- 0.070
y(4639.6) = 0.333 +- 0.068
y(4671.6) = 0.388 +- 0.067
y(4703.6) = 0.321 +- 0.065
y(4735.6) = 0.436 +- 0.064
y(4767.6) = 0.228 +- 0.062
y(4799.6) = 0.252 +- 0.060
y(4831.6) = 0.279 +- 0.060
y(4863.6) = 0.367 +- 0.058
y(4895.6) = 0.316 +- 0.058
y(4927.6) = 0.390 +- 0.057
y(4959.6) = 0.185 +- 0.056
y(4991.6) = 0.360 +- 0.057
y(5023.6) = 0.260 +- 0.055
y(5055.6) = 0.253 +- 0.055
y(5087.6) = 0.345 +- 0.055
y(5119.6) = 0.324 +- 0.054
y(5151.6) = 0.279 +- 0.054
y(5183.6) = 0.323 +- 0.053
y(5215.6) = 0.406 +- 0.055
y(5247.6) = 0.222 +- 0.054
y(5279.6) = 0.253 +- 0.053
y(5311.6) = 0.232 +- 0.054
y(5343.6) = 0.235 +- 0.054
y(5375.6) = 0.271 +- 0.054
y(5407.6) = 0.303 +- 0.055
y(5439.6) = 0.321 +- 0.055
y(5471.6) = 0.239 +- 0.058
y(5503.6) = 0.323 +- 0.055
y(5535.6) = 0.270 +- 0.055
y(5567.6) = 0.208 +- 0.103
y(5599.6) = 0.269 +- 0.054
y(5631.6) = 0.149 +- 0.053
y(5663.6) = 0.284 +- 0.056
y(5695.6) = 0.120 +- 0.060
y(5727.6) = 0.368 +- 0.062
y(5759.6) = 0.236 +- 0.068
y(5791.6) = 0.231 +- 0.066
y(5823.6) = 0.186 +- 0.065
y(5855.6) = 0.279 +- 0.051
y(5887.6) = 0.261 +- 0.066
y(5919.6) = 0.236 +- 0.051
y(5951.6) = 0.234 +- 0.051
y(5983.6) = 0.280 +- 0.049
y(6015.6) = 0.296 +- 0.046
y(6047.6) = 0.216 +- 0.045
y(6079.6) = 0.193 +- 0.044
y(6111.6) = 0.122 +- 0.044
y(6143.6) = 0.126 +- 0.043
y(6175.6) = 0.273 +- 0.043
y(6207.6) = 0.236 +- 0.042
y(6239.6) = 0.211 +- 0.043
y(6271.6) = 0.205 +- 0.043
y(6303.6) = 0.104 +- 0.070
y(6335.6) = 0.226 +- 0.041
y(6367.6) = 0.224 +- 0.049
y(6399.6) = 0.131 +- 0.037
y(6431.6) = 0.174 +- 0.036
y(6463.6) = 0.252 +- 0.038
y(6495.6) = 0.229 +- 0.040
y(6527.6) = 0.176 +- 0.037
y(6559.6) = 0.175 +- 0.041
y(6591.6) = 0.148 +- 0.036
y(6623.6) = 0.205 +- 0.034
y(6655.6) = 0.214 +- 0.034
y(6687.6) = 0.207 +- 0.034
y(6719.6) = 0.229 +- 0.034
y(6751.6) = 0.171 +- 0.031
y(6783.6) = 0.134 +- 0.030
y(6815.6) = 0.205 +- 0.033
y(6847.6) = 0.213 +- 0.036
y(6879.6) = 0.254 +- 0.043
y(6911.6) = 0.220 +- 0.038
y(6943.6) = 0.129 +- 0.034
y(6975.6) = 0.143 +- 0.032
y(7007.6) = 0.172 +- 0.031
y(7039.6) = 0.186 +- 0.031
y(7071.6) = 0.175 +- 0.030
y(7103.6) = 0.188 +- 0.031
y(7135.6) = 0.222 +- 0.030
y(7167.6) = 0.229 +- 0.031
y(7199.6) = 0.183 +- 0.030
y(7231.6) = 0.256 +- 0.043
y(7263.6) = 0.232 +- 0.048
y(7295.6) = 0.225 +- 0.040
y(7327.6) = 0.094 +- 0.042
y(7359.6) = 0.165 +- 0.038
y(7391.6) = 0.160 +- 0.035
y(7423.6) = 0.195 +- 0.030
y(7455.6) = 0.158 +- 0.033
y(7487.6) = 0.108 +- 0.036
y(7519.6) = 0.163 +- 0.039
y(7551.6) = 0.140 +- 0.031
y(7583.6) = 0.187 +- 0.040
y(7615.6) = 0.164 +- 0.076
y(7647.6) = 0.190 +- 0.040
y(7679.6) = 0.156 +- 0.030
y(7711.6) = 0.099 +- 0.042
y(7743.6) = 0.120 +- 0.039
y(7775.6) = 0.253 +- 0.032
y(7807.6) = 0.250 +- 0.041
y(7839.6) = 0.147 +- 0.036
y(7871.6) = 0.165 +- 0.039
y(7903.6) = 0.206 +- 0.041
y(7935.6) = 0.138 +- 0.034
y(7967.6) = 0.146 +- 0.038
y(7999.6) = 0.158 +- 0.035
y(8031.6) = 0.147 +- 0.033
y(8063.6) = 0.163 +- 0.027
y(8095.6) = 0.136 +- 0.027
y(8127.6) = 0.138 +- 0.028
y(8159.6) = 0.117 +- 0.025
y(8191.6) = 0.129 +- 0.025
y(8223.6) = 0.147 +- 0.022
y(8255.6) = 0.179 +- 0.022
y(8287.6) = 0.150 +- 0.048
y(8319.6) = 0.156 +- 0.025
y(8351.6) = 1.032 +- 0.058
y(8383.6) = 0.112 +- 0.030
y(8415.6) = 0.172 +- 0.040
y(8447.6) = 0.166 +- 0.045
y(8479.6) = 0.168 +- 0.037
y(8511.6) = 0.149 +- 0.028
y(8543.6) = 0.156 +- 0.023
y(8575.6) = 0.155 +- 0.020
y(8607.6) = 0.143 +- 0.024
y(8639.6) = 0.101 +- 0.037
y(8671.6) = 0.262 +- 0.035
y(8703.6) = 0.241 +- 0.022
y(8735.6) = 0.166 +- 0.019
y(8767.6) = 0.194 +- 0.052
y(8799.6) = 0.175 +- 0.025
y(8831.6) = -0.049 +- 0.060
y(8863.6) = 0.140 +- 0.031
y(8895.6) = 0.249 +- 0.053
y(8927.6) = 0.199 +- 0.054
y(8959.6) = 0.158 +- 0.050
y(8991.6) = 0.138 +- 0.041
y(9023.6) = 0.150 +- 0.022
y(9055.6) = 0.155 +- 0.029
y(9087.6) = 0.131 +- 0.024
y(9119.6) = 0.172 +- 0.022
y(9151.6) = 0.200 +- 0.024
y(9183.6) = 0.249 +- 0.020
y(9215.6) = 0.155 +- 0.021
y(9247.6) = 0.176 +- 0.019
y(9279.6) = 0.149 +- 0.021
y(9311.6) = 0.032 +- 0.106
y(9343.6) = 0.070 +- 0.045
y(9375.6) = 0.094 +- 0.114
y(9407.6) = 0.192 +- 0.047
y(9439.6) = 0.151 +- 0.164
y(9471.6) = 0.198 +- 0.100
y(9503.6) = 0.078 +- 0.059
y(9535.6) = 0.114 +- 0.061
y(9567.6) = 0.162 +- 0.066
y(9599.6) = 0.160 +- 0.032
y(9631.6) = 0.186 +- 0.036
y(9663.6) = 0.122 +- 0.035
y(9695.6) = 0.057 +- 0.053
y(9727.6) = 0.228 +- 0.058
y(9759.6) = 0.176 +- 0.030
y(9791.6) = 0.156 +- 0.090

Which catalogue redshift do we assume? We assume 1.239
